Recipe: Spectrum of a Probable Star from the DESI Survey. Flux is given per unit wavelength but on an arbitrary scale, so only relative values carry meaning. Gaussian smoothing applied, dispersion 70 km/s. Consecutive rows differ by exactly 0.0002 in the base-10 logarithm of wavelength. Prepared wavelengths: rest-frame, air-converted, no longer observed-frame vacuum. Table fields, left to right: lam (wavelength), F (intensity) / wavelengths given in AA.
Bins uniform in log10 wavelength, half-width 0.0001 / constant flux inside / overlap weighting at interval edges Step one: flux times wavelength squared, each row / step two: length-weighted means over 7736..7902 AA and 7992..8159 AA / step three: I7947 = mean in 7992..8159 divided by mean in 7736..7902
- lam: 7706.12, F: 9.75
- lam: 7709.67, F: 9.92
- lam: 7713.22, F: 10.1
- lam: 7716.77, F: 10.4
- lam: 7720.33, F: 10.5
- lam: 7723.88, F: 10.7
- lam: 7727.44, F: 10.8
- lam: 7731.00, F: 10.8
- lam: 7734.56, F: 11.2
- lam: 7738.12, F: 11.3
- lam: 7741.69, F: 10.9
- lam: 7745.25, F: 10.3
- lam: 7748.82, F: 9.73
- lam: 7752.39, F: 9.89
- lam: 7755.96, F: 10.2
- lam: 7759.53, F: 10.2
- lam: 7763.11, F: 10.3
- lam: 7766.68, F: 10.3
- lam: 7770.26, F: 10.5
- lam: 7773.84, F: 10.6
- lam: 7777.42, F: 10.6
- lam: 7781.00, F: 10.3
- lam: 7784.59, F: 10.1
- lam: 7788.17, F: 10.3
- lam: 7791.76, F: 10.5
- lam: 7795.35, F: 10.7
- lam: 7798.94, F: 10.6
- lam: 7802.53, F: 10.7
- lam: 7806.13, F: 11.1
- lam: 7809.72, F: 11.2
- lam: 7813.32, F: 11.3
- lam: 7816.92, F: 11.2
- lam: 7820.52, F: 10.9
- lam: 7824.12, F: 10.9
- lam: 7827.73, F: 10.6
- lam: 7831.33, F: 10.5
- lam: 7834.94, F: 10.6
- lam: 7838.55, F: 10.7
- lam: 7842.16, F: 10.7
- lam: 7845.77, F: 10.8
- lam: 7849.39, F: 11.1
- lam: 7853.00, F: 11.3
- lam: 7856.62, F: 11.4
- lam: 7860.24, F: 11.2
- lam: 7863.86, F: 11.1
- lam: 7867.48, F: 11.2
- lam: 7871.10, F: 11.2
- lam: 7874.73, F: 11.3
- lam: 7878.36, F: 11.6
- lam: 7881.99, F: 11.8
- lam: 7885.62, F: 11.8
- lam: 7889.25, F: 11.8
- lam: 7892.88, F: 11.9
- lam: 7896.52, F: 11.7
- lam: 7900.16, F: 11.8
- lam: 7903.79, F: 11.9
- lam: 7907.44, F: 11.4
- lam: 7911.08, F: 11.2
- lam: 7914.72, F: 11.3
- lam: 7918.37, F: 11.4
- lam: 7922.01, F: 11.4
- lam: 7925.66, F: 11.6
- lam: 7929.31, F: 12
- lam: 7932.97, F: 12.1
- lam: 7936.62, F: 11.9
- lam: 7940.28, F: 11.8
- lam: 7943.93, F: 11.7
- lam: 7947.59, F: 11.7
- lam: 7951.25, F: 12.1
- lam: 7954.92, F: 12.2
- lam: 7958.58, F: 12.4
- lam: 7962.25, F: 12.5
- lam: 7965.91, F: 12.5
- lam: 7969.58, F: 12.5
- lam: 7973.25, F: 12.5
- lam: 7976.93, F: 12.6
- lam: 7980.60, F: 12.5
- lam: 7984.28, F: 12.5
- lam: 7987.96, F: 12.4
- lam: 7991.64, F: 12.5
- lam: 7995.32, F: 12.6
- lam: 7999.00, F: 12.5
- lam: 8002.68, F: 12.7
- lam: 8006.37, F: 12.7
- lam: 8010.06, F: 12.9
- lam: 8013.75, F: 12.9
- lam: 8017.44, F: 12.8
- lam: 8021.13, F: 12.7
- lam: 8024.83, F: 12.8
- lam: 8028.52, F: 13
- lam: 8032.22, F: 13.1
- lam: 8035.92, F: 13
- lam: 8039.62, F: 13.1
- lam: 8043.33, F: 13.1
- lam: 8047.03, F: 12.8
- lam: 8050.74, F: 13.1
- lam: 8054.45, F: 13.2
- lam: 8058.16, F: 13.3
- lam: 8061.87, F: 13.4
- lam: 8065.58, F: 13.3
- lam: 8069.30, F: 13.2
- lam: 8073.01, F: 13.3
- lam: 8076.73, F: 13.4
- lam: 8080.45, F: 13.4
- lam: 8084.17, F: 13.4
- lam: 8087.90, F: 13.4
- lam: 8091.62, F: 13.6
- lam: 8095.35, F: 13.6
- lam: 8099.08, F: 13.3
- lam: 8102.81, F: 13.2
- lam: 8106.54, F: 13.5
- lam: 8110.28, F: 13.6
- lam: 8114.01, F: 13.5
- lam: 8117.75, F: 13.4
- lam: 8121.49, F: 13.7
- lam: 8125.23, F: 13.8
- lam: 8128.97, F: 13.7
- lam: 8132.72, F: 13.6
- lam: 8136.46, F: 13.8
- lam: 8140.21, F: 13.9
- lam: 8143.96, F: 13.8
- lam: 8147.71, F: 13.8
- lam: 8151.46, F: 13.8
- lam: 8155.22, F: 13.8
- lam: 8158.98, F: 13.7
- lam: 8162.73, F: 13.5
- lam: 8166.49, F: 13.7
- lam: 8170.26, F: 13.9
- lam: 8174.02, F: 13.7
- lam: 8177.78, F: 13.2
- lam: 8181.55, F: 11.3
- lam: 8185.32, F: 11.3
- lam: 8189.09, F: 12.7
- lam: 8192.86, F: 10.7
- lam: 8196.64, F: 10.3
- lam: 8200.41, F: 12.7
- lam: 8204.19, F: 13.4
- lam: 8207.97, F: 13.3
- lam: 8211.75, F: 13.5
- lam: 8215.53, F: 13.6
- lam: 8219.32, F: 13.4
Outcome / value 1.30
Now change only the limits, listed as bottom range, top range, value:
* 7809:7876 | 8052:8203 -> 1.29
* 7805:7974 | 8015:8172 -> 1.23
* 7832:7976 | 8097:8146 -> 1.24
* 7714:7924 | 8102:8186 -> 1.34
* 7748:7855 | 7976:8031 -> 1.26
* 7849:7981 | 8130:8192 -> 1.20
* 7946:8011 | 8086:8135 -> 1.12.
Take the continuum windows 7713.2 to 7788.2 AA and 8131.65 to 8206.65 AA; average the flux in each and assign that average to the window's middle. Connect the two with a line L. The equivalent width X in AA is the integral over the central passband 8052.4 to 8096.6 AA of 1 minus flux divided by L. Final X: -3.3 AA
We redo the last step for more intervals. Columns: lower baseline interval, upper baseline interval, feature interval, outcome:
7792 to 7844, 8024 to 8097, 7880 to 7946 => 0.4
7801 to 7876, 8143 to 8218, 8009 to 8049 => -2.7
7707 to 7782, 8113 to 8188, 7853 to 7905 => -0.4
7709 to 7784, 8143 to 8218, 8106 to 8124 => -1.4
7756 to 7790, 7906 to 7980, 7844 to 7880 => -0.1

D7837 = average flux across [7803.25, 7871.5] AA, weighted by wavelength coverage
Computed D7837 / 11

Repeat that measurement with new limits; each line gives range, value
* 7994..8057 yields 12.9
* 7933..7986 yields 12.2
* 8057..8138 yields 13.5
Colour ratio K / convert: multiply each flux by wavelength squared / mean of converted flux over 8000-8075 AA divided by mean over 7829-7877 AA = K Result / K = 1.2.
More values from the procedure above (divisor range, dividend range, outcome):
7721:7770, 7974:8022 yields 1.28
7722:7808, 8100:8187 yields 1.40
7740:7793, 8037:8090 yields 1.38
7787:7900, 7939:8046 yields 1.18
